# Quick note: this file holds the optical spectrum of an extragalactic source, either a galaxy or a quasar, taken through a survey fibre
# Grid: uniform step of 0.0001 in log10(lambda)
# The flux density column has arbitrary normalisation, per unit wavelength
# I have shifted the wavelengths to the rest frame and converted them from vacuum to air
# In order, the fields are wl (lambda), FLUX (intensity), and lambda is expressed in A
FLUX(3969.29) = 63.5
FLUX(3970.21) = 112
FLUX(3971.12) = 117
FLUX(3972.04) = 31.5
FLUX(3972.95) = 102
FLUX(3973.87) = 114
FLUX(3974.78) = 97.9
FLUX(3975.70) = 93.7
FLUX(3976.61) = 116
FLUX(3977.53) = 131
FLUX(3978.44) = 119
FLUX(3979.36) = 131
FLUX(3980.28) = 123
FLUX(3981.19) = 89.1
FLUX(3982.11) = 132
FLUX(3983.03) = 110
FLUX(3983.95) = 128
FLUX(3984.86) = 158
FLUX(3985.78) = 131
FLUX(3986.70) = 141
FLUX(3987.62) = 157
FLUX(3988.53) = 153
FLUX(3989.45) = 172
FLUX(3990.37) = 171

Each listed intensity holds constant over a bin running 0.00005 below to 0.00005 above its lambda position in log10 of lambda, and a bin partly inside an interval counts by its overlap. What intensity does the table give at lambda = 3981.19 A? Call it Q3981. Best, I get 89.1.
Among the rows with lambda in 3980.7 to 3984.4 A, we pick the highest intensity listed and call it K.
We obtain 132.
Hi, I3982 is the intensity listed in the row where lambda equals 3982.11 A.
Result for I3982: 132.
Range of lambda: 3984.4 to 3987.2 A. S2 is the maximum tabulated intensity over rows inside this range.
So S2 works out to 158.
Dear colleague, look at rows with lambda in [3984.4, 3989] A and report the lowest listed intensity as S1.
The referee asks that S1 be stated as 131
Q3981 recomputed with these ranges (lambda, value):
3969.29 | 63.5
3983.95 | 128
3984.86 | 158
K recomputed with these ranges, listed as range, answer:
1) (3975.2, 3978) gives 131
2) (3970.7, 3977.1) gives 117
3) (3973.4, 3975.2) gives 114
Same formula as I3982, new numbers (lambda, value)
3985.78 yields 131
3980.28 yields 123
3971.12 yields 117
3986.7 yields 141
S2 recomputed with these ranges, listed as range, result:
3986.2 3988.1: 157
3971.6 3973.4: 102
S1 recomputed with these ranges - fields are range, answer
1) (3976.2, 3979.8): 116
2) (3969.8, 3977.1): 31.5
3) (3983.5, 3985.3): 128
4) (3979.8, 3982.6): 89.1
